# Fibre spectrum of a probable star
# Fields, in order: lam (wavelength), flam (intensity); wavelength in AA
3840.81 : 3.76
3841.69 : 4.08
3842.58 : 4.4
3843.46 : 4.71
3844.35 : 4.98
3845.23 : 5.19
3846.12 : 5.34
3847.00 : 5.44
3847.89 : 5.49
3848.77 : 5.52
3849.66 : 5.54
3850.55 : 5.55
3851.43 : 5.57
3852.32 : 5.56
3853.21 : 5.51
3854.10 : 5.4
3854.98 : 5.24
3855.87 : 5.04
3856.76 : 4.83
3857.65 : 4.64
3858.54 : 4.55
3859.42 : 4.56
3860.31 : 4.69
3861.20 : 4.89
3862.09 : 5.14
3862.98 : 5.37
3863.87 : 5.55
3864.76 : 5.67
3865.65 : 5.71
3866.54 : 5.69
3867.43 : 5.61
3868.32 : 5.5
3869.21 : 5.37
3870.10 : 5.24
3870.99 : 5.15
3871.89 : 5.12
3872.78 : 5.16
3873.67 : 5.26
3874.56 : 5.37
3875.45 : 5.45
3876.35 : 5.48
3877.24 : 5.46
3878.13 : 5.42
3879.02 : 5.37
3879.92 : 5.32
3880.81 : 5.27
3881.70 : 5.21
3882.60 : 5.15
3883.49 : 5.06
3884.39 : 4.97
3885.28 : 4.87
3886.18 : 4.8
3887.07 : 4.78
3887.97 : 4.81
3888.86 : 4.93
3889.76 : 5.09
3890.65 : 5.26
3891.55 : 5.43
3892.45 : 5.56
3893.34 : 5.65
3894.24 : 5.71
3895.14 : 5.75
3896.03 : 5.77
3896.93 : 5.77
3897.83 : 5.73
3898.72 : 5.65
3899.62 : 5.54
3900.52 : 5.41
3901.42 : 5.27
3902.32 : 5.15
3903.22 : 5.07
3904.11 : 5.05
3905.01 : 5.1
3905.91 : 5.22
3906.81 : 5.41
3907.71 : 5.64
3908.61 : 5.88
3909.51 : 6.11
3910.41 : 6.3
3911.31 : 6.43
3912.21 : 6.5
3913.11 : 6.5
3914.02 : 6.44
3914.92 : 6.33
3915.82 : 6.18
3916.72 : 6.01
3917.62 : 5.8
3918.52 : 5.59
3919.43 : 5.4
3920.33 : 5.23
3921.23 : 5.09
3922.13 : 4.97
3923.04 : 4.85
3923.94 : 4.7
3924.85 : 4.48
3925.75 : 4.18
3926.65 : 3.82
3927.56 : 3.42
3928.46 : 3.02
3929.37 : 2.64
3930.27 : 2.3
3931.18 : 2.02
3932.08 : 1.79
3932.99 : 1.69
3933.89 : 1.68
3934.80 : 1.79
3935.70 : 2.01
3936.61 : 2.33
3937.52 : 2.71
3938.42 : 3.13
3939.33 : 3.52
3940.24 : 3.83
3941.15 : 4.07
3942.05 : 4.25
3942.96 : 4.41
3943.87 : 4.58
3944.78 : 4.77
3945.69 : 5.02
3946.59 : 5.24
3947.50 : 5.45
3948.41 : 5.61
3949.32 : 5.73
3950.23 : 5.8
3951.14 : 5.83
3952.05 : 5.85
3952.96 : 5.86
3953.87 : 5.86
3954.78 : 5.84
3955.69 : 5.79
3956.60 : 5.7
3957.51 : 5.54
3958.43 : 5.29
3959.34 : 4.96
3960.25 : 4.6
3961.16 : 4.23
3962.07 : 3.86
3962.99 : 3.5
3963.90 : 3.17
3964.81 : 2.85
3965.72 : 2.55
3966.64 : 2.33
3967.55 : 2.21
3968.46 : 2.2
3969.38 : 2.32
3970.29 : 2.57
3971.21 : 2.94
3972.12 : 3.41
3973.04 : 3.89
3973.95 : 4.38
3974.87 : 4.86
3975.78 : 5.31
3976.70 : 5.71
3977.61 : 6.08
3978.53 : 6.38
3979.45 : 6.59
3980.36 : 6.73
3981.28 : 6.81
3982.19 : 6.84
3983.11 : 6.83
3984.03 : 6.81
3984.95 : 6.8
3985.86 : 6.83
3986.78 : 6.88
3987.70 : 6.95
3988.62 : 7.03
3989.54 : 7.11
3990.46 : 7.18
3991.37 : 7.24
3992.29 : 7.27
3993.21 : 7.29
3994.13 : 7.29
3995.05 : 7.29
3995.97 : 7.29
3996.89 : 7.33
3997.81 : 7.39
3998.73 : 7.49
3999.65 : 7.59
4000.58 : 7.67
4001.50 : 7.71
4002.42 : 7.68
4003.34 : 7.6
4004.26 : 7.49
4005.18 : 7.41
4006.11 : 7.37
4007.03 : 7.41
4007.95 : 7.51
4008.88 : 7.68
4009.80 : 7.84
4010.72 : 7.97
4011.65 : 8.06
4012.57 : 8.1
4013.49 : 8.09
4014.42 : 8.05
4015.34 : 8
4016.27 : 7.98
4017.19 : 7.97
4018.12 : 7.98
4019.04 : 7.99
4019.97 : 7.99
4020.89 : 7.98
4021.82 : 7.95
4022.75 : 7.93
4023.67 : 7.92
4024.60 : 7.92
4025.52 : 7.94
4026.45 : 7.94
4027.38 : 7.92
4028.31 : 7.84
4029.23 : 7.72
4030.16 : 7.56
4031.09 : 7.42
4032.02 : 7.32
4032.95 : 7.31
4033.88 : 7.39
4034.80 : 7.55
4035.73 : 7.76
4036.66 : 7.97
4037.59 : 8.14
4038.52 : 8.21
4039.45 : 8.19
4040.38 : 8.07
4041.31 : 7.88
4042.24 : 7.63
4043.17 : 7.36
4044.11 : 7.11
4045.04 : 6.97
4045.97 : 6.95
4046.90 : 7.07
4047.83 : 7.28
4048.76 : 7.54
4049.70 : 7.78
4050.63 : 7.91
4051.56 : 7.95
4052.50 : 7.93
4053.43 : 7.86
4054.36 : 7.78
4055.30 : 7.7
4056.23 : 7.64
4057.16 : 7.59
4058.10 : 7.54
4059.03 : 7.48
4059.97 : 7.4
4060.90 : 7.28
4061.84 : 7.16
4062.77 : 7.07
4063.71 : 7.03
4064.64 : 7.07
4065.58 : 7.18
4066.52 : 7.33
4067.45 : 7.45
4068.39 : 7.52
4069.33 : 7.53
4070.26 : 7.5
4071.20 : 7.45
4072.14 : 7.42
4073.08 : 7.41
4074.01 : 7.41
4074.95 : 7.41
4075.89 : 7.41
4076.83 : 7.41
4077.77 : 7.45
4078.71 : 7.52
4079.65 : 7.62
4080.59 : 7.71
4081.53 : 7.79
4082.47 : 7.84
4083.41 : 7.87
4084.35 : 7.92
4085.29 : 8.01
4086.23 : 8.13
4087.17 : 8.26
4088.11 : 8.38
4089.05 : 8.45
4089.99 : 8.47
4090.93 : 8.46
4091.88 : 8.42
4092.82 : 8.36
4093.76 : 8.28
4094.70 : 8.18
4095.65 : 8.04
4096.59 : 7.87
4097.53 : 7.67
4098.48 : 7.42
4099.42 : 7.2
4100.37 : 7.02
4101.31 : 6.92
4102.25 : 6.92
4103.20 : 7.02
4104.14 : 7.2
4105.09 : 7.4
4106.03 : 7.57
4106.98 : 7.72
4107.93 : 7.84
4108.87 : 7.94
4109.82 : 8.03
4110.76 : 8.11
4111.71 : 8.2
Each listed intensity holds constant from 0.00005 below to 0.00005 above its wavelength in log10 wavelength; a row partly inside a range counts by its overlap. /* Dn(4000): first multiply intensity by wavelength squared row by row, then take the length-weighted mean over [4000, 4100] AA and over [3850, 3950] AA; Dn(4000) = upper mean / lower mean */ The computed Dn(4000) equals 1.69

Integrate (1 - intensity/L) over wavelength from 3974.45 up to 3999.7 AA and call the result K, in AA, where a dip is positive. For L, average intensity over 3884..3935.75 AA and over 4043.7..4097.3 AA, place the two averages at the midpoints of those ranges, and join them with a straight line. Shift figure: -2.4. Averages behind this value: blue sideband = 4.89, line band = 6.82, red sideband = 7.66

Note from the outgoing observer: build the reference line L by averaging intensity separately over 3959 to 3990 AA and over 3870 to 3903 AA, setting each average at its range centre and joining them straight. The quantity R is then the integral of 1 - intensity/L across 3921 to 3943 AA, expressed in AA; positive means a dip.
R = 7.9 AA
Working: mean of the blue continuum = 5.31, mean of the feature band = 3.27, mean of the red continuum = 4.9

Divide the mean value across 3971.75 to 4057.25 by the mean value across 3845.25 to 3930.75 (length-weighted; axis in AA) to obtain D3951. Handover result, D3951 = 1.40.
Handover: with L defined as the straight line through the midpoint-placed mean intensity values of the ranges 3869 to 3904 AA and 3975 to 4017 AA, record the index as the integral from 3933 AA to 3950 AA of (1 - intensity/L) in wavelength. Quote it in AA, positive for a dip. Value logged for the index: 6.6 AA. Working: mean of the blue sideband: 5.3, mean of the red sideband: 7.23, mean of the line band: 3.87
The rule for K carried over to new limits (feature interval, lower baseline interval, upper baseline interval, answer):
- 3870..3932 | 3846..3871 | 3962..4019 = 4.9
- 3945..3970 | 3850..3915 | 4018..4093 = 7.1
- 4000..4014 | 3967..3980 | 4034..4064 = -4.9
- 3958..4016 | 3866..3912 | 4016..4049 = 7.7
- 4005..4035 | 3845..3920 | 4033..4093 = -2.8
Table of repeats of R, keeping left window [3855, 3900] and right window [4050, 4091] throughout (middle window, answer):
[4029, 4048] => -0.83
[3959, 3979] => 8.05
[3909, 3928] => 1.04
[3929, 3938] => 5.84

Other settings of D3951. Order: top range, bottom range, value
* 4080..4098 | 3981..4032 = 1.07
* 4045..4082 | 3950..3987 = 1.51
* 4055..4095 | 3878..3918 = 1.39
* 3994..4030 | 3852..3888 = 1.49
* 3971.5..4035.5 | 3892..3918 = 1.25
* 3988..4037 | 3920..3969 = 1.90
